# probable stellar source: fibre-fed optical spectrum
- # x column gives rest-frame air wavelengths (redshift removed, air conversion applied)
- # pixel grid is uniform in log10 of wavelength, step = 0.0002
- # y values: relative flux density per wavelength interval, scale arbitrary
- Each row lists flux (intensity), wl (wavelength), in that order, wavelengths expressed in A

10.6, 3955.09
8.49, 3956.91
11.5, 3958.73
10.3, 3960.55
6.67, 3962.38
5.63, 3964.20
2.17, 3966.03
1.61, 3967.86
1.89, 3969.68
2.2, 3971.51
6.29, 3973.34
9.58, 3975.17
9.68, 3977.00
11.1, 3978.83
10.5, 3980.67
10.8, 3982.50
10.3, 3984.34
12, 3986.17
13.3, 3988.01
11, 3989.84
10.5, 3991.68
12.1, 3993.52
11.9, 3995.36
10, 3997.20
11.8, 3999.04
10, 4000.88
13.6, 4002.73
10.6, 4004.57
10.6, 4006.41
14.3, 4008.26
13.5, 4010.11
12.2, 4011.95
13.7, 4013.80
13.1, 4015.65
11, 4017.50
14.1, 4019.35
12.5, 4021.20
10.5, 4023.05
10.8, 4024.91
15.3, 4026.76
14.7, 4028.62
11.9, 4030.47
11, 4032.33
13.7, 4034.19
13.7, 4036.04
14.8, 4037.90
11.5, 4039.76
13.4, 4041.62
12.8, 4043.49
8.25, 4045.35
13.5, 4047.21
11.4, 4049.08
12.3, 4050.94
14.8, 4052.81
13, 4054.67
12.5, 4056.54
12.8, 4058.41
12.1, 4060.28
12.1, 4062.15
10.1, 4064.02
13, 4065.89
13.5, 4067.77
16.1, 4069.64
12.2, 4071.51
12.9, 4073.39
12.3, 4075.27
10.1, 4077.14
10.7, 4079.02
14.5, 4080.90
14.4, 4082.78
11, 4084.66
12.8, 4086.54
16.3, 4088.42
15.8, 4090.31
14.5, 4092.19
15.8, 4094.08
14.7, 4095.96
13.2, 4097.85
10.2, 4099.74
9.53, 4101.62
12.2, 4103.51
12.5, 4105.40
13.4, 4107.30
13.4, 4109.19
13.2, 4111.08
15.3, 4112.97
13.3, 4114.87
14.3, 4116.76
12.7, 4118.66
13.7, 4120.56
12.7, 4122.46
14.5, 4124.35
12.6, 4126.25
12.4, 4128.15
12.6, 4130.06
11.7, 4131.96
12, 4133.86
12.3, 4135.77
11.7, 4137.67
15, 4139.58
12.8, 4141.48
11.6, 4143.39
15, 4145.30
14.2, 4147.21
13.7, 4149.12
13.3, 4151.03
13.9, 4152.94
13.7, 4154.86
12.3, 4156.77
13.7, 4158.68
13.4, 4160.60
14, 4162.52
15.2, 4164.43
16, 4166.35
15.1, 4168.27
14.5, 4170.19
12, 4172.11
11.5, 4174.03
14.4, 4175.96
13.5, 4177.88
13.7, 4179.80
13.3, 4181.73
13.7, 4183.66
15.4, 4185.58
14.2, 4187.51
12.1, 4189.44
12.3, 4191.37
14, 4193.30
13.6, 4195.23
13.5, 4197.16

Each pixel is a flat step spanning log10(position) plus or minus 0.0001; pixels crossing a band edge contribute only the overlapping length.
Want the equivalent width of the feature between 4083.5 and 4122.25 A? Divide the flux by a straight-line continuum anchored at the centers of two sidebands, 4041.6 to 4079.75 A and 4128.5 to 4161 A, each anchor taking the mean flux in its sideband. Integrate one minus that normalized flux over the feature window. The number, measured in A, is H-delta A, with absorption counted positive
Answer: -2.01 A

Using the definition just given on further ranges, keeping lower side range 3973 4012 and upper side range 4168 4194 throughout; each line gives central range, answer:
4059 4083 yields -0.78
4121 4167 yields -0.97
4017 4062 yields -3.13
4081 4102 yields -2.04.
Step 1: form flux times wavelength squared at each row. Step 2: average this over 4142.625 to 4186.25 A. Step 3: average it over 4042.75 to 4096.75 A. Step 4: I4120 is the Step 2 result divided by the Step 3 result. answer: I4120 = 1.11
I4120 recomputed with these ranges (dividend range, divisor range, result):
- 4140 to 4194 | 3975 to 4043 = 1.22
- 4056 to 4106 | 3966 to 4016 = 1.33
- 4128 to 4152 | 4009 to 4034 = 1.08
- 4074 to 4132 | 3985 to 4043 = 1.11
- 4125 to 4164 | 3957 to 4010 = 1.51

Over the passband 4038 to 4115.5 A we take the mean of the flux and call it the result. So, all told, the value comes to 12.9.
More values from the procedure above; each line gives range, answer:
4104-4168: 13.4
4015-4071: 12.7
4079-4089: 13.4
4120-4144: 12.7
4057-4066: 12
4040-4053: 12.2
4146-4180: 13.8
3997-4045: 12.5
